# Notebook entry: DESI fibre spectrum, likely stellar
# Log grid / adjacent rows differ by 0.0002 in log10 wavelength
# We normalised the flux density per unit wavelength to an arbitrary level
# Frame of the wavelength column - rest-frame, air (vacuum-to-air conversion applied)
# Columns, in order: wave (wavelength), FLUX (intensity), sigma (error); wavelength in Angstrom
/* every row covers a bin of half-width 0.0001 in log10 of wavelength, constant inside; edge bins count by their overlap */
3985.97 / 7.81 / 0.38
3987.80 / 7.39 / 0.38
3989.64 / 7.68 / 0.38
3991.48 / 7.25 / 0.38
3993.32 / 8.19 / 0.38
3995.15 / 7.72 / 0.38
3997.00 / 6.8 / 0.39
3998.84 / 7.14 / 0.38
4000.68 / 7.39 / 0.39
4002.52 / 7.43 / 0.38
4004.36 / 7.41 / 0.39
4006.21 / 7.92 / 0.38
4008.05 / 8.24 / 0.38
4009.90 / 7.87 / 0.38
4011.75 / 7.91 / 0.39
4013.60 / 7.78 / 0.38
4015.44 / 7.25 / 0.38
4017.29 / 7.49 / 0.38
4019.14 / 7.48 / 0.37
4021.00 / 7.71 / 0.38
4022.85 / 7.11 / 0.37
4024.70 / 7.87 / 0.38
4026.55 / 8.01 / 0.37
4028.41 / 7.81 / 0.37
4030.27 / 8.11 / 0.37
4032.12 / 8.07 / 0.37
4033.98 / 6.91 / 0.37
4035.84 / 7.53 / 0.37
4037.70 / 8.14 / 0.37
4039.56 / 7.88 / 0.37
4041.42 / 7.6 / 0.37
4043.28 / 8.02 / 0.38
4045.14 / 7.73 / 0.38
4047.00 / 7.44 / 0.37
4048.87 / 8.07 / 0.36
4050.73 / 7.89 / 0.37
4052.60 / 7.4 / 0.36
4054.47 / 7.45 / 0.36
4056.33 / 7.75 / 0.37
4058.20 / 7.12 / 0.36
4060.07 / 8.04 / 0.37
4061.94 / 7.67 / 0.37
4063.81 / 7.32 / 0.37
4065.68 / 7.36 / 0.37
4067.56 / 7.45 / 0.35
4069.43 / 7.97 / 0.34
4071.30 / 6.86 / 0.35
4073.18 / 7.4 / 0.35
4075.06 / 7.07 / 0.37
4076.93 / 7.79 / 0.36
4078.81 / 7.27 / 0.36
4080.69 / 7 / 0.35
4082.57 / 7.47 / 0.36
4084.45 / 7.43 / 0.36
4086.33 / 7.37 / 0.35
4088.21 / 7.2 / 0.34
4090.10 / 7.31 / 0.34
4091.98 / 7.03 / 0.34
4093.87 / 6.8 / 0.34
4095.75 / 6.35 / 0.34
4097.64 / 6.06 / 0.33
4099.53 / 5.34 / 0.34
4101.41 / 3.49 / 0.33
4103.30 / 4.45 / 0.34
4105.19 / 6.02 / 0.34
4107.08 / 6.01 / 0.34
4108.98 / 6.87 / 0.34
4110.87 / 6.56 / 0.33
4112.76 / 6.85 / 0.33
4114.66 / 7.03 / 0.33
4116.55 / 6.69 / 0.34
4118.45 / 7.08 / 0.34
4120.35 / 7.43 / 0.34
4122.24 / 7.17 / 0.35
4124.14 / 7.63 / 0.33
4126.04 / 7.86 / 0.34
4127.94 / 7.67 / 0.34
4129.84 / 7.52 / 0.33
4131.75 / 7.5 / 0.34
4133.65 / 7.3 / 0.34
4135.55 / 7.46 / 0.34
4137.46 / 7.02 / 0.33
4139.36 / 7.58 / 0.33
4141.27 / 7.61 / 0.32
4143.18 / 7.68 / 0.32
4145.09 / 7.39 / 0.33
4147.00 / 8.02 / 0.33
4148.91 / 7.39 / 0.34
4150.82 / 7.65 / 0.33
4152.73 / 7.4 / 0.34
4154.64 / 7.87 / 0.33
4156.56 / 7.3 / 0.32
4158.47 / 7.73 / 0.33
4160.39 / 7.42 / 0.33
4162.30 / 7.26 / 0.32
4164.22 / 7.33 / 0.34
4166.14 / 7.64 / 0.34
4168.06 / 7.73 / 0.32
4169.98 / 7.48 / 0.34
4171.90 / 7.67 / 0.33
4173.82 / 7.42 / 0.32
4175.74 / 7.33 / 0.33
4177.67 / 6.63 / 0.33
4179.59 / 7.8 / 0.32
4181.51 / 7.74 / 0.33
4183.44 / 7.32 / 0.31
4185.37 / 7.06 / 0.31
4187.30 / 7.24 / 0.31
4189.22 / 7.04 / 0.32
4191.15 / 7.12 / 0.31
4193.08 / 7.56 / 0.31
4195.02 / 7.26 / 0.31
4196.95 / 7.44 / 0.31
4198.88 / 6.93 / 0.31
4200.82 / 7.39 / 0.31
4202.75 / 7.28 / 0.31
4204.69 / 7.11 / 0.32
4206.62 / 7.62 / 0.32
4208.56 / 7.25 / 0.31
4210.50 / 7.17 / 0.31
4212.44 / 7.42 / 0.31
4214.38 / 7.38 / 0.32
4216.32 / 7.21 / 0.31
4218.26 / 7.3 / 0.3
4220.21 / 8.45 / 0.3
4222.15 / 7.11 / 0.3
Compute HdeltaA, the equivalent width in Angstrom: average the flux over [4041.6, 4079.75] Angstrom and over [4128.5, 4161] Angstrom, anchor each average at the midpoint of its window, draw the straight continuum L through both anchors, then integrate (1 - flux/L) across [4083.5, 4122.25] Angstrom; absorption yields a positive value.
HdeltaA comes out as 5.41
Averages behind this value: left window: 7.55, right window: 7.52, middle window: 6.49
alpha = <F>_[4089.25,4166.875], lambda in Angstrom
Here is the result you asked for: 7.02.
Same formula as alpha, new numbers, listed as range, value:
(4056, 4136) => 6.99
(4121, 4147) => 7.51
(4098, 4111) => 5.49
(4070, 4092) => 7.29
